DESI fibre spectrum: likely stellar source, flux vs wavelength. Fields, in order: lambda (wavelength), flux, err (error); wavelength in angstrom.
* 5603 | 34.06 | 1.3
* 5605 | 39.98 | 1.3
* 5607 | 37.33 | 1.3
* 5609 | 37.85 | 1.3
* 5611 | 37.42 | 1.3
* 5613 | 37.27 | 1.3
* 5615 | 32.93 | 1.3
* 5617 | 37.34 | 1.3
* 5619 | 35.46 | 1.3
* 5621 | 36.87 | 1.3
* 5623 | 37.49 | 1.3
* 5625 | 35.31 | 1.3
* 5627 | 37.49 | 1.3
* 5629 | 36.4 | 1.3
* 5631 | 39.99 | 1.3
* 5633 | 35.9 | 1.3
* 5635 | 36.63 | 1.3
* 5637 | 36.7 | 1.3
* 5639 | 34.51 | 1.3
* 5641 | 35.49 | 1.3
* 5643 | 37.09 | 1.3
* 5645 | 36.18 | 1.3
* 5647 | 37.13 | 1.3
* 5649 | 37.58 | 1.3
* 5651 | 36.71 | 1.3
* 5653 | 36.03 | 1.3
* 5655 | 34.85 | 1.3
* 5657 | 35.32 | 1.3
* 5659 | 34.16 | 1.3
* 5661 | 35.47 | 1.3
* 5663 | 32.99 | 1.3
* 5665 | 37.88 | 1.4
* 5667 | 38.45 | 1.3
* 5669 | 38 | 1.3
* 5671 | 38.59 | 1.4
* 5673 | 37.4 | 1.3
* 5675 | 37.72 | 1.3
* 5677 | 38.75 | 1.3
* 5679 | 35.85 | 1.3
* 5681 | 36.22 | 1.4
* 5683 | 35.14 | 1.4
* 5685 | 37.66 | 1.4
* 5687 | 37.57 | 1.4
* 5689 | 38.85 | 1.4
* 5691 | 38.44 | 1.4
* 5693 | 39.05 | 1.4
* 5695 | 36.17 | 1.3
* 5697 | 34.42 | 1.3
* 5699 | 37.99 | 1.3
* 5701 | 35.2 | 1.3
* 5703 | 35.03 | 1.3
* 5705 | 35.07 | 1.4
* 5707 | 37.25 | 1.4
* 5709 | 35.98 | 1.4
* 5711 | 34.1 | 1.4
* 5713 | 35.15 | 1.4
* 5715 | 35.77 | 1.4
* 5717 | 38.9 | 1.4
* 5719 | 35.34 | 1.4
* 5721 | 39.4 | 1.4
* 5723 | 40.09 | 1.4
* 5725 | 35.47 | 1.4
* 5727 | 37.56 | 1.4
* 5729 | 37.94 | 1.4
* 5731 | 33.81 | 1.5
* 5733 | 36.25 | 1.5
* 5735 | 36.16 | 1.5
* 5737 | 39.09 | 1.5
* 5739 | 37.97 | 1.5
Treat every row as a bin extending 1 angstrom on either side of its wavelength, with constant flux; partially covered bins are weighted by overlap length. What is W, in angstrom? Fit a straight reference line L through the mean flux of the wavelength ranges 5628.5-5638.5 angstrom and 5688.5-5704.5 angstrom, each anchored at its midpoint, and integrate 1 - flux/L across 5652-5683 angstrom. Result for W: 0.4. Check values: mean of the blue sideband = 37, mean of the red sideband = 36.8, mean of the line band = 36.5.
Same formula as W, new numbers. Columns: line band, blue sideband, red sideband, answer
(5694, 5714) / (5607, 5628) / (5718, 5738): 0.7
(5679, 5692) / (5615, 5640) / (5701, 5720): -0.4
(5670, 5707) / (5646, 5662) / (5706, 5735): -0.7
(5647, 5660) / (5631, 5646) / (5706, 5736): 0.2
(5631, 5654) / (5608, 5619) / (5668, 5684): 0.2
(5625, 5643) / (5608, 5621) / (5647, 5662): -0.2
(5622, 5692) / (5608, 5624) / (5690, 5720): -0.6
